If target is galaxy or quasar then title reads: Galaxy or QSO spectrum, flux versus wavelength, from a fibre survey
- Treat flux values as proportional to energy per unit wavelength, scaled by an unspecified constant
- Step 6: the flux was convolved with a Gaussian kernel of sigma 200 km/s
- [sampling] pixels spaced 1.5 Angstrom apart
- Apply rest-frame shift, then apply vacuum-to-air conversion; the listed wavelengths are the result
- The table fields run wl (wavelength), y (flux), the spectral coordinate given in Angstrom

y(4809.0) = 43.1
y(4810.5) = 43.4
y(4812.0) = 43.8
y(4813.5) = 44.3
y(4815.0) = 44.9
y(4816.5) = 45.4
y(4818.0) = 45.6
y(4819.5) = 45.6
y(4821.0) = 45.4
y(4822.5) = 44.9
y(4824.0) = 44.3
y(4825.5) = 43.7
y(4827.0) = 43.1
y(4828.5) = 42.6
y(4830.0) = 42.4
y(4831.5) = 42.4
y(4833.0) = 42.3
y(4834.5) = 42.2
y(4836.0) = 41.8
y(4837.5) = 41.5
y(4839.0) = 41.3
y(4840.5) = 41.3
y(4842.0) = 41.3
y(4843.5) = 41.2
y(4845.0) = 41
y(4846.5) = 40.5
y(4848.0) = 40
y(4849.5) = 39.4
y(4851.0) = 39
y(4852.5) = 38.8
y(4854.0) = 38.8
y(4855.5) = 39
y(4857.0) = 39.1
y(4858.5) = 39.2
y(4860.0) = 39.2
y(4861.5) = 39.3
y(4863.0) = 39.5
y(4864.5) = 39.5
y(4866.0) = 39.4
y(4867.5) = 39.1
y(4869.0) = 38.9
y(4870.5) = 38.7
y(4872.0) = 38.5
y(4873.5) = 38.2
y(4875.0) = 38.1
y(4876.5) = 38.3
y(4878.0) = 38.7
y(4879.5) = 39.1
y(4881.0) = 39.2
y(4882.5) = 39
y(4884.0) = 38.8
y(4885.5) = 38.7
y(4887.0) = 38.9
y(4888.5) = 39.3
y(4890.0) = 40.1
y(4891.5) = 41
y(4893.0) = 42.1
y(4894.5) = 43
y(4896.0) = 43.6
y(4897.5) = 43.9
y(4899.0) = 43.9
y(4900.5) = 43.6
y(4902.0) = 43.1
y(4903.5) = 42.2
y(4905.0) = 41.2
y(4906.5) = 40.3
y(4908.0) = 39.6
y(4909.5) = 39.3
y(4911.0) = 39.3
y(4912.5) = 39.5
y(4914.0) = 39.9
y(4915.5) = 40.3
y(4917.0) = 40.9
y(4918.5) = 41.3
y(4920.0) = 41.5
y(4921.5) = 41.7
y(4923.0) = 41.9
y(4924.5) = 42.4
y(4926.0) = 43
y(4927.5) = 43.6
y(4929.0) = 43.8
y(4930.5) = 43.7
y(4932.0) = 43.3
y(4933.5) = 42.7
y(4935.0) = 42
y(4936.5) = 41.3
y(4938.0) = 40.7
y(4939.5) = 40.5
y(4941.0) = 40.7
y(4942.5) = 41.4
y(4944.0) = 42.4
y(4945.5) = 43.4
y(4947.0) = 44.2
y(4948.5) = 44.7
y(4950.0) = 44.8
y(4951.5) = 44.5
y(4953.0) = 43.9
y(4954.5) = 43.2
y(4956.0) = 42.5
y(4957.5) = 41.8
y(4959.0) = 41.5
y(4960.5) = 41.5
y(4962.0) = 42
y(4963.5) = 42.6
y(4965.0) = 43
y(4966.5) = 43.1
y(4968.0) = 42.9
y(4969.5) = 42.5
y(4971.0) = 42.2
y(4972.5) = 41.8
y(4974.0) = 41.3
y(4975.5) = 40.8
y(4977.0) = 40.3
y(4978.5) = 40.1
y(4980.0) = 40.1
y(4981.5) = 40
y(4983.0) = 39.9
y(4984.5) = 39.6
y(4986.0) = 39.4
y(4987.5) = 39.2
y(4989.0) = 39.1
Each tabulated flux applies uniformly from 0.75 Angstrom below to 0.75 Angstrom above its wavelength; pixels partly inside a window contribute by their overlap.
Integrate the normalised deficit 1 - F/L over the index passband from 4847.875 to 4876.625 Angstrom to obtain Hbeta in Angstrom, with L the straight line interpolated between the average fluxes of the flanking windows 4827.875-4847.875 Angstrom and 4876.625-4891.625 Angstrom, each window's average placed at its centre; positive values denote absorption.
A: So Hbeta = 0.9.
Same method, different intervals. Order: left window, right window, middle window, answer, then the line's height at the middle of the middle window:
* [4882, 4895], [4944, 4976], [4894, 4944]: -0.7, 41.2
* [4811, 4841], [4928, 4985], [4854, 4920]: 4.2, 42.8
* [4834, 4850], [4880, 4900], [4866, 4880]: 0.8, 41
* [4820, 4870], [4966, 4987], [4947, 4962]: -0.8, 41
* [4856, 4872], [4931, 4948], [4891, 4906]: -0.8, 40.5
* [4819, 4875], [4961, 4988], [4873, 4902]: 0.3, 40.9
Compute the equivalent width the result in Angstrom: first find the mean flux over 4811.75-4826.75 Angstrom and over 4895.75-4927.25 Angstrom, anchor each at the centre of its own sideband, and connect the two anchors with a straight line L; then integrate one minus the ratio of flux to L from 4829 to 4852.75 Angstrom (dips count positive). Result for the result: 1.6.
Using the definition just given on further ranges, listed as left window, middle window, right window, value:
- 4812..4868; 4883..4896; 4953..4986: 0.4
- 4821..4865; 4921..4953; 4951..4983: -0.8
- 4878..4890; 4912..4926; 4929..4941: 0.0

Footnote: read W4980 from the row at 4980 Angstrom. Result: 40.1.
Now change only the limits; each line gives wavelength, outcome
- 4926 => 43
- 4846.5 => 40.5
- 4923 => 41.9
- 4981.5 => 40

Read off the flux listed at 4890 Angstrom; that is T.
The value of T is 40.1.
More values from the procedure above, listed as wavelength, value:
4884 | 38.8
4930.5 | 43.7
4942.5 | 41.4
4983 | 39.9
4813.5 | 44.3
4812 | 43.8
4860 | 39.2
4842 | 41.3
